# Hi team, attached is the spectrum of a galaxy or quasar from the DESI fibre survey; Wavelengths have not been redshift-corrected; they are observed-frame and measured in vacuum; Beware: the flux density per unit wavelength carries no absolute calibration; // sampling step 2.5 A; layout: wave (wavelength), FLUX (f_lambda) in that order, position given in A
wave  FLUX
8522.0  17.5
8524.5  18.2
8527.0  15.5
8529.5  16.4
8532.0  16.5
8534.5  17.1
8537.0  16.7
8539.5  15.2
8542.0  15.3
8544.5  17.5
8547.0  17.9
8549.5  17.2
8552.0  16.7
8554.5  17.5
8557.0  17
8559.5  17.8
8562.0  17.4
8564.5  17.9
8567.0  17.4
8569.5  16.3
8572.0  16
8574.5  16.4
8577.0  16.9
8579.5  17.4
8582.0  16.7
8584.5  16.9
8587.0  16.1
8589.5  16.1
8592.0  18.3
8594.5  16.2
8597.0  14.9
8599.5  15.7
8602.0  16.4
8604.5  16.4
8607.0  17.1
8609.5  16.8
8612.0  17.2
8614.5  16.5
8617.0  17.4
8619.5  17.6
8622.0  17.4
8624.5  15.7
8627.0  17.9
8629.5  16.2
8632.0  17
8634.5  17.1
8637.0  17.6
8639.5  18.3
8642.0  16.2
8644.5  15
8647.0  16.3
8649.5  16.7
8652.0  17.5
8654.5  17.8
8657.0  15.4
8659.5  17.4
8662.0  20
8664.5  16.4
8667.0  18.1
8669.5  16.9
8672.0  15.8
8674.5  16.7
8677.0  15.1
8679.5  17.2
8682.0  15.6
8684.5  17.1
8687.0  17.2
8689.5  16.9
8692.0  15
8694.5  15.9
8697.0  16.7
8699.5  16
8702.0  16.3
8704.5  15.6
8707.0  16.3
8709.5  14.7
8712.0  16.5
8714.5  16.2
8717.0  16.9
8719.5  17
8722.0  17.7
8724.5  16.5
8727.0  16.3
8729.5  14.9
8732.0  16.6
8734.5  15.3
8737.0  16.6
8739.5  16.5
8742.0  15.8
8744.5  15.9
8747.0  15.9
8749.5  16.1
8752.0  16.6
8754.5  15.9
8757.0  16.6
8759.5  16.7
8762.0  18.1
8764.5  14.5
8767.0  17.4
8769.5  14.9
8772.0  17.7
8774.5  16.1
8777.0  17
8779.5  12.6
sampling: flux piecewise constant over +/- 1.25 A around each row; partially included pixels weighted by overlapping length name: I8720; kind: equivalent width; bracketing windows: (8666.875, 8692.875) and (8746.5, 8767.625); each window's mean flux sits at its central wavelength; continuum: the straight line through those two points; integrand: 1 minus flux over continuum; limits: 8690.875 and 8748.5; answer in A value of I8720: 1.0 A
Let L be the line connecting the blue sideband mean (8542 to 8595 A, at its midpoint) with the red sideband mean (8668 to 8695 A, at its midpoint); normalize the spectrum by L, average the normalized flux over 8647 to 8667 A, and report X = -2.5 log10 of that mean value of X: -0.05 mag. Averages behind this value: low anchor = 17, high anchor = 16.3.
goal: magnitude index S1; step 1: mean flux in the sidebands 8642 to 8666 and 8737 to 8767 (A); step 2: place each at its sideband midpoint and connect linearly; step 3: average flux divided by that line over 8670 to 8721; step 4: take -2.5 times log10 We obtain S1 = 0.03 mag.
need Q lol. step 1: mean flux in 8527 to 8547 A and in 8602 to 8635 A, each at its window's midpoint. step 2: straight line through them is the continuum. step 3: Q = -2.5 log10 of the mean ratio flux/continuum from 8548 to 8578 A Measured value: -0.03 mag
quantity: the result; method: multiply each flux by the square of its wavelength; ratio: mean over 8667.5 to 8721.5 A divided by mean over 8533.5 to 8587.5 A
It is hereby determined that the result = 1.00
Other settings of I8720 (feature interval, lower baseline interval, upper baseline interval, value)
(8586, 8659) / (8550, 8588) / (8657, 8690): 0.89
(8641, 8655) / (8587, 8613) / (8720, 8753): -0.11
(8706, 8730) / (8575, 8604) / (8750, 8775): 0.17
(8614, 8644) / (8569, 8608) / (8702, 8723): -1.09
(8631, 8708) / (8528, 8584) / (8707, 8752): -1.12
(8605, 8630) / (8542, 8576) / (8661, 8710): -0.27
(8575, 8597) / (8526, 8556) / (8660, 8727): -0.12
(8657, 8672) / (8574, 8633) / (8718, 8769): -0.77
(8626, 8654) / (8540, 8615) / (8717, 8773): -0.48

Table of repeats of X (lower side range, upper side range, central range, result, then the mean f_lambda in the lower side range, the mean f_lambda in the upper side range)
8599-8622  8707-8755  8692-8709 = 0.03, 16.9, 16.2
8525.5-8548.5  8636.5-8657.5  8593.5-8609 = 0.03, 16.5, 16.8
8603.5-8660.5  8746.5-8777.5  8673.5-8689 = 0.01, 16.9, 16.4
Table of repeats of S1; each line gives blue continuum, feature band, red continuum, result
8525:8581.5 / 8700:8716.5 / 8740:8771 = 0.03 mag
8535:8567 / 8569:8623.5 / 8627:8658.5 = 0.02 mag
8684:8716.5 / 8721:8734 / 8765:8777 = 0.00 mag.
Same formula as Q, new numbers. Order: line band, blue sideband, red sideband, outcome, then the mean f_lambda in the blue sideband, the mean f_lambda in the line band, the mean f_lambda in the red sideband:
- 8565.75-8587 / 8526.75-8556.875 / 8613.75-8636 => 0.01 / 16.7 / 16.7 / 17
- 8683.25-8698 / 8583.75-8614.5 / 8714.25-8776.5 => 0.00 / 16.5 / 16.5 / 16.4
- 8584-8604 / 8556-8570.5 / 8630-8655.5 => 0.06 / 17.3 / 16.3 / 16.9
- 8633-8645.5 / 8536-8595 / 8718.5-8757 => -0.02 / 16.9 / 16.9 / 16.2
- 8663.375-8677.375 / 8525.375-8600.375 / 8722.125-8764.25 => -0.01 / 16.7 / 16.6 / 16.3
